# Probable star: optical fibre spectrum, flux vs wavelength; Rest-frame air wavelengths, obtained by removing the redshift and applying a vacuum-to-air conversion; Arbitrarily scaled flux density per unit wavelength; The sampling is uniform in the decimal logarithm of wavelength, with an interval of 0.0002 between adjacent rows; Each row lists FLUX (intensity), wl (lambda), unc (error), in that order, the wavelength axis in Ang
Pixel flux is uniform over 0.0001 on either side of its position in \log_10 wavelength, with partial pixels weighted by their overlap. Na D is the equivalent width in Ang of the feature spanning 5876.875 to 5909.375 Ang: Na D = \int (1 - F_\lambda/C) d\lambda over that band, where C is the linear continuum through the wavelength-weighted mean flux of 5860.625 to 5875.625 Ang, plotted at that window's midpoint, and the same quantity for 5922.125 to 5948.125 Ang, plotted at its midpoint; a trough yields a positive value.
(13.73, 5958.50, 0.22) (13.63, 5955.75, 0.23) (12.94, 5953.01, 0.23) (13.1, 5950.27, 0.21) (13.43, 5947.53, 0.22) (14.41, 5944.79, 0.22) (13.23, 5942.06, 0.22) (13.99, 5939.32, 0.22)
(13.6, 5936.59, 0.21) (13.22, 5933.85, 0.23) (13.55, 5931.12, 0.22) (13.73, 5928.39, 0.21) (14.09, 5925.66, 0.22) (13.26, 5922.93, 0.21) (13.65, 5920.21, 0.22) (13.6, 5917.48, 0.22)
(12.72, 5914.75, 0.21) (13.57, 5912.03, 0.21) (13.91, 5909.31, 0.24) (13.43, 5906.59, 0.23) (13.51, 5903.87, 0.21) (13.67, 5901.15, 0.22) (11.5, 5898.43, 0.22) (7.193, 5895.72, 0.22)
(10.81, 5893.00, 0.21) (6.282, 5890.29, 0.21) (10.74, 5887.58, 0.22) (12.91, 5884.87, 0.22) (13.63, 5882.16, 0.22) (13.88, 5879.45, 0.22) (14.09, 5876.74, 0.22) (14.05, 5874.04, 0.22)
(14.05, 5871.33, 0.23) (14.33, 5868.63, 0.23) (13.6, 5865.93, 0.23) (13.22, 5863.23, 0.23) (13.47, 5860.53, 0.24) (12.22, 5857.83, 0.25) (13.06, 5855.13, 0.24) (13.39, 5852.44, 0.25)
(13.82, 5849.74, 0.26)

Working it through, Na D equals 4.7 Ang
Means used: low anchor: 13.8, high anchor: 13.7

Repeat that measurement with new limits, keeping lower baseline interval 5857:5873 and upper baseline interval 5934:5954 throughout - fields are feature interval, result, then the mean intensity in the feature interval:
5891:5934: 2.5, 12.7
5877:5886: 0.0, 13.6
